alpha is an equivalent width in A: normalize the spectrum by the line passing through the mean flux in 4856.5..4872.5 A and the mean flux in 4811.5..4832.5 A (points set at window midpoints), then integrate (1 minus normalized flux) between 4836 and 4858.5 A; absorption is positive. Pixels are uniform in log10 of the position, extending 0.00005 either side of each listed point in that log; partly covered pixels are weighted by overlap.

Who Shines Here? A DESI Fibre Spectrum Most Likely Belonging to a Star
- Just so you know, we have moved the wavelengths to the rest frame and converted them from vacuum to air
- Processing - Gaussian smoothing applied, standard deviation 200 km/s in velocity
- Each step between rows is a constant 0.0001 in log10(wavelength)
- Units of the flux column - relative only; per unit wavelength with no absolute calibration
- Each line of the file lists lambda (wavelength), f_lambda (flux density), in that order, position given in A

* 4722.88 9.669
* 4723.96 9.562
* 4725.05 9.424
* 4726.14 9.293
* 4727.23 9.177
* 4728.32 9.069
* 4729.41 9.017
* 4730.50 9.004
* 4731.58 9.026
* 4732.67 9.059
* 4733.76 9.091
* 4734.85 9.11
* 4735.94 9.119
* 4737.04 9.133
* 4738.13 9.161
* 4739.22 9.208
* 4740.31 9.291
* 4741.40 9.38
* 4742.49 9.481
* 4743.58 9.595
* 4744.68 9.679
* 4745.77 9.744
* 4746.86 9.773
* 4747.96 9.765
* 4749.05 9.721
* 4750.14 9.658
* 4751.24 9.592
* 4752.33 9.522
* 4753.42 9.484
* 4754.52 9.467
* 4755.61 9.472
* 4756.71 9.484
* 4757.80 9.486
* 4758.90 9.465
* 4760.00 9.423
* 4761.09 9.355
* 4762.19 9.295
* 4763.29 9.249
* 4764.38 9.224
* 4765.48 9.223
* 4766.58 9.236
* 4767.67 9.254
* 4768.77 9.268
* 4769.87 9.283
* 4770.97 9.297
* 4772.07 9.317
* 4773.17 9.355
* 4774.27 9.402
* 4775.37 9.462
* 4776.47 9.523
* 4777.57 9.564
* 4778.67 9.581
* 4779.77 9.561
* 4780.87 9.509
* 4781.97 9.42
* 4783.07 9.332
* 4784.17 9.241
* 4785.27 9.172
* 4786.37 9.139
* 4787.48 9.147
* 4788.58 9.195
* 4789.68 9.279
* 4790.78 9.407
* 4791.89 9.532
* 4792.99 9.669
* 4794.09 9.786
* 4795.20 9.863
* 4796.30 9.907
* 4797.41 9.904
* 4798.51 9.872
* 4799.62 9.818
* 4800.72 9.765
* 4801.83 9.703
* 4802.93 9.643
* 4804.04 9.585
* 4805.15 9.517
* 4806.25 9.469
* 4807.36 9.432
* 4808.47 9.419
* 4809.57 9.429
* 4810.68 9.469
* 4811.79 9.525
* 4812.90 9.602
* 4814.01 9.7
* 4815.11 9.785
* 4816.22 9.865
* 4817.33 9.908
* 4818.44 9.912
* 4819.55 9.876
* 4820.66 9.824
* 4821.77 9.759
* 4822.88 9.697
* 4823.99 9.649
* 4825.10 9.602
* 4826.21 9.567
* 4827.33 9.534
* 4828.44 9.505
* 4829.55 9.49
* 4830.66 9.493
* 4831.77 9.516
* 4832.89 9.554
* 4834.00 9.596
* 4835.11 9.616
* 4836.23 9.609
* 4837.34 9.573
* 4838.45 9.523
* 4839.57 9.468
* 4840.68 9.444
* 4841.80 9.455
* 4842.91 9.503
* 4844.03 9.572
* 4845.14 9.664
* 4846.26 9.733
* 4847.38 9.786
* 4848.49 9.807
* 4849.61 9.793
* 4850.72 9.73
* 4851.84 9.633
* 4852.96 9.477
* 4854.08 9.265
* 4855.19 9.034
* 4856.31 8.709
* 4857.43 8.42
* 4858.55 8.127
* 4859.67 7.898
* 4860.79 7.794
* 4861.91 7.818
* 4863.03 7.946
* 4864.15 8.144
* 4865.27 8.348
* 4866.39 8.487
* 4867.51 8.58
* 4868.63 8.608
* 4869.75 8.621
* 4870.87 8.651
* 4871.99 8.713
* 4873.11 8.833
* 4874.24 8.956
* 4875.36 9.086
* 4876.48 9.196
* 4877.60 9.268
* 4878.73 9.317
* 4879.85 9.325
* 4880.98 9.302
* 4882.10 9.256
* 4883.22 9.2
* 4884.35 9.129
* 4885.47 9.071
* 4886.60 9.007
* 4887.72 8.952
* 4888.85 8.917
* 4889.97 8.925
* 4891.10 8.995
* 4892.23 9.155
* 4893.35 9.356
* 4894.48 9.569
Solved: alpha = -1.4 A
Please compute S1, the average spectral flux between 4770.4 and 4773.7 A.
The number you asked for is 9.31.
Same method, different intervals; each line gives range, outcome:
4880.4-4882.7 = 9.29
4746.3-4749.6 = 9.76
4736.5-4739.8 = 9.18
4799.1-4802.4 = 9.78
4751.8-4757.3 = 9.49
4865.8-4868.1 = 8.54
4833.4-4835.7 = 9.6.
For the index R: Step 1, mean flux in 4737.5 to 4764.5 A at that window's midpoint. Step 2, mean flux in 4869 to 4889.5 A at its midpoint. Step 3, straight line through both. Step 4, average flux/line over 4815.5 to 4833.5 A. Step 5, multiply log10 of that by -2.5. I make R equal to -0.05 mag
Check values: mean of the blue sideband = 9.48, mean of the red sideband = 9.04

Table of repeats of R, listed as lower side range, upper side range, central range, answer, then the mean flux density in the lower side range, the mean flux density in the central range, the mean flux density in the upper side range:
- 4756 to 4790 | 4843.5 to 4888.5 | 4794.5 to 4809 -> -0.052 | 9.35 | 9.68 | 8.96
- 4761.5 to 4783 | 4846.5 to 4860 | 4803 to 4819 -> -0.039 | 9.37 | 9.61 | 9.17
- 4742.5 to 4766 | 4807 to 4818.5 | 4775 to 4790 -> 0.023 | 9.51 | 9.37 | 9.63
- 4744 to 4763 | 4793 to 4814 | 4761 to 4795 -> 0.026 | 9.54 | 9.37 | 9.65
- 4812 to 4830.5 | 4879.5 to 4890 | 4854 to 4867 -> 0.128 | 9.7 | 8.3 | 9.12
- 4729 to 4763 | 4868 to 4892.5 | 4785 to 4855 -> -0.048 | 9.39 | 9.6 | 9.02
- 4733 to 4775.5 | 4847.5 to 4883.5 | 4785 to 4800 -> -0.039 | 9.39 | 9.55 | 8.87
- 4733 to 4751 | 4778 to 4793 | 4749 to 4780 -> -0.002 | 9.43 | 9.41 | 9.36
